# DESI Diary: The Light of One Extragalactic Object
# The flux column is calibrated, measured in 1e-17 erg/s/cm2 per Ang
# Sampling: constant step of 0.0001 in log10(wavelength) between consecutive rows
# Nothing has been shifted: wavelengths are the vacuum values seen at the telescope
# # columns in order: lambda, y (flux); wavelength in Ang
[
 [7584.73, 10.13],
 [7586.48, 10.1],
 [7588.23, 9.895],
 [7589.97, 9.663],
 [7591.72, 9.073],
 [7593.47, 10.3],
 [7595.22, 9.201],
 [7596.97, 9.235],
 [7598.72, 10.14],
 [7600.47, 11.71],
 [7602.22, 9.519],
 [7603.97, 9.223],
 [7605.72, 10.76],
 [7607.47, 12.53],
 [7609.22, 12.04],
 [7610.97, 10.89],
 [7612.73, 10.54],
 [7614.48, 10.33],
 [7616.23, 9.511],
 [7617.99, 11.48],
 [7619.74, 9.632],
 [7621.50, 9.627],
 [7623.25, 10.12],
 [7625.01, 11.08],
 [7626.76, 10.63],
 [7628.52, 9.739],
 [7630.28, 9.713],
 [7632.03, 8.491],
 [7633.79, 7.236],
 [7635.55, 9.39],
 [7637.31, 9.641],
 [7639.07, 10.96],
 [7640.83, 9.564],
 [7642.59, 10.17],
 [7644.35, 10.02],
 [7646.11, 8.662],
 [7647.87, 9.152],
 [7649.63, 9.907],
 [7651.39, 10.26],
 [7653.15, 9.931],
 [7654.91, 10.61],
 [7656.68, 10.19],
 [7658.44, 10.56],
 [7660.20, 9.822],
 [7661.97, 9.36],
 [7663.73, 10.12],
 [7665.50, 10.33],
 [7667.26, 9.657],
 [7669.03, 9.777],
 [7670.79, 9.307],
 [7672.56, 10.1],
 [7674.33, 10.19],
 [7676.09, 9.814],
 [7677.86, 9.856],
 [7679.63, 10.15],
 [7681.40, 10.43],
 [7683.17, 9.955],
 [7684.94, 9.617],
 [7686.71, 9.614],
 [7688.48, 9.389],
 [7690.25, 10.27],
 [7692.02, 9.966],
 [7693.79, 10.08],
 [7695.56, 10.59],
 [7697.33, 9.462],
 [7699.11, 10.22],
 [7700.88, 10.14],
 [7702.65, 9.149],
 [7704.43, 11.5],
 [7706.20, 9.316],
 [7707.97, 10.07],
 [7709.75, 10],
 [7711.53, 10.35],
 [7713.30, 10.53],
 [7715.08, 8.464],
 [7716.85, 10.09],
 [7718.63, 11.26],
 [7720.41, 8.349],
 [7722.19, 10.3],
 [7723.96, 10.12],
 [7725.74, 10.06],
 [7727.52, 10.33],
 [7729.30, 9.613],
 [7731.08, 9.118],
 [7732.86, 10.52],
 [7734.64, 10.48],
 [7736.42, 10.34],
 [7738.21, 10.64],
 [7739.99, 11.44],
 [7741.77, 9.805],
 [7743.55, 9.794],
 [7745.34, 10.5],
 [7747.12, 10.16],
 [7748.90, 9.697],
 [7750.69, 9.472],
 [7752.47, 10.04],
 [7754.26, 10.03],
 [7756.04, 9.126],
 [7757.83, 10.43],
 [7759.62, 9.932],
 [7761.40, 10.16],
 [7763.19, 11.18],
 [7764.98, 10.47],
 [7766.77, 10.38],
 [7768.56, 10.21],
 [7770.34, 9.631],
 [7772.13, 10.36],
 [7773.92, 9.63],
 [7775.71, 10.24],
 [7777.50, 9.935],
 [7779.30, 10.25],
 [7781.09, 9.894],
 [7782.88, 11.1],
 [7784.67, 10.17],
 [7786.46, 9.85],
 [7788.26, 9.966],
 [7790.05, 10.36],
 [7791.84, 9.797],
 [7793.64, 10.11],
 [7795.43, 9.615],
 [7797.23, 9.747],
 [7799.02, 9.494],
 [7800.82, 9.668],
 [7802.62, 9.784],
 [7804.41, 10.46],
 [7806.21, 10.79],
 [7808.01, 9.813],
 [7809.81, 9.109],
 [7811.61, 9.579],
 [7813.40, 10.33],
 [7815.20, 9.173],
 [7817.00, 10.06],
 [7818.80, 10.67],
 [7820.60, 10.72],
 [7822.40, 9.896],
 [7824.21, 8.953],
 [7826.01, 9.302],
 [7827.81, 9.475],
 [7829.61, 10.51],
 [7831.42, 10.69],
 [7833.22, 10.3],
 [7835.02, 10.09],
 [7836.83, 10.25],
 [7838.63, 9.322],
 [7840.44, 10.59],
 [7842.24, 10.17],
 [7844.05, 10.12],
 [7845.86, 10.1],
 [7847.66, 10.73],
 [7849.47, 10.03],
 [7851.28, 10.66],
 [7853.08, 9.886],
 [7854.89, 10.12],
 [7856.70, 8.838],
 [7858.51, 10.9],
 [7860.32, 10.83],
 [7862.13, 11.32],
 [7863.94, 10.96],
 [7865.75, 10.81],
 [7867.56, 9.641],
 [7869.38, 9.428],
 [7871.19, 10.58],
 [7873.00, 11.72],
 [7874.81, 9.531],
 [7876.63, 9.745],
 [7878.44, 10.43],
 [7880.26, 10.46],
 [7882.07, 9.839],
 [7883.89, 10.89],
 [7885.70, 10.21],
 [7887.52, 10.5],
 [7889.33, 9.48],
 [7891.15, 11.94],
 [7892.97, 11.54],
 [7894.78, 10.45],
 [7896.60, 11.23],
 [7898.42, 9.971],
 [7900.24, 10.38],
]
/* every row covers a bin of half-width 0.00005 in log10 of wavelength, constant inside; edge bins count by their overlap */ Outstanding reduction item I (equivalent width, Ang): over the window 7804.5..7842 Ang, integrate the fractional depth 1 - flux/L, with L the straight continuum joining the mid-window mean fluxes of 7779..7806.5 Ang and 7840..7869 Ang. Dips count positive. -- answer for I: 0.7 Ang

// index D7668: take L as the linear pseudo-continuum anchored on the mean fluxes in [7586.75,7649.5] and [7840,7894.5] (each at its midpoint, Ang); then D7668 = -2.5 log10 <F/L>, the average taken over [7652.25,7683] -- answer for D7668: 0.01 mag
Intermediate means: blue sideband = 10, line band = 10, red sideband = 10.4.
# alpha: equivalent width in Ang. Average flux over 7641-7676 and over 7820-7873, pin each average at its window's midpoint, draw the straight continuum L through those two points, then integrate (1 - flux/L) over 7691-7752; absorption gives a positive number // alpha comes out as -0.4 Ang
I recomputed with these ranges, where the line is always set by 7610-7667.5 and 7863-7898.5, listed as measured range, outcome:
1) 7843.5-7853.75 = 0.1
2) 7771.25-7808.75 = 0.8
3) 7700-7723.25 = 0.3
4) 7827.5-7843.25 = 0.3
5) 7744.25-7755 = 0.2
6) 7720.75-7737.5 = 0.1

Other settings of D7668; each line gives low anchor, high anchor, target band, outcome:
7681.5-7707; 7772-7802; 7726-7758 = -0.01 mag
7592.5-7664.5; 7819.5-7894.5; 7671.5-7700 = 0.01 mag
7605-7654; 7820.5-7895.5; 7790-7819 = 0.04 mag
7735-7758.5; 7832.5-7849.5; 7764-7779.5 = 0.00 mag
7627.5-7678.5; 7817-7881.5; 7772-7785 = -0.01 mag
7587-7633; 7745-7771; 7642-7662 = 0.03 mag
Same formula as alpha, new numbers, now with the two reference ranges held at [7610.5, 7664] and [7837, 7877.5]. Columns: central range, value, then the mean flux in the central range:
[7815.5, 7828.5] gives 0.5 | 9.84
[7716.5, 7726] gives 0.0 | 10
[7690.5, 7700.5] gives -0.1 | 10.1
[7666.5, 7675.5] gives 0.1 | 9.81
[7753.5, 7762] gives 0.2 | 9.93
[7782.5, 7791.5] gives -0.1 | 10.2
